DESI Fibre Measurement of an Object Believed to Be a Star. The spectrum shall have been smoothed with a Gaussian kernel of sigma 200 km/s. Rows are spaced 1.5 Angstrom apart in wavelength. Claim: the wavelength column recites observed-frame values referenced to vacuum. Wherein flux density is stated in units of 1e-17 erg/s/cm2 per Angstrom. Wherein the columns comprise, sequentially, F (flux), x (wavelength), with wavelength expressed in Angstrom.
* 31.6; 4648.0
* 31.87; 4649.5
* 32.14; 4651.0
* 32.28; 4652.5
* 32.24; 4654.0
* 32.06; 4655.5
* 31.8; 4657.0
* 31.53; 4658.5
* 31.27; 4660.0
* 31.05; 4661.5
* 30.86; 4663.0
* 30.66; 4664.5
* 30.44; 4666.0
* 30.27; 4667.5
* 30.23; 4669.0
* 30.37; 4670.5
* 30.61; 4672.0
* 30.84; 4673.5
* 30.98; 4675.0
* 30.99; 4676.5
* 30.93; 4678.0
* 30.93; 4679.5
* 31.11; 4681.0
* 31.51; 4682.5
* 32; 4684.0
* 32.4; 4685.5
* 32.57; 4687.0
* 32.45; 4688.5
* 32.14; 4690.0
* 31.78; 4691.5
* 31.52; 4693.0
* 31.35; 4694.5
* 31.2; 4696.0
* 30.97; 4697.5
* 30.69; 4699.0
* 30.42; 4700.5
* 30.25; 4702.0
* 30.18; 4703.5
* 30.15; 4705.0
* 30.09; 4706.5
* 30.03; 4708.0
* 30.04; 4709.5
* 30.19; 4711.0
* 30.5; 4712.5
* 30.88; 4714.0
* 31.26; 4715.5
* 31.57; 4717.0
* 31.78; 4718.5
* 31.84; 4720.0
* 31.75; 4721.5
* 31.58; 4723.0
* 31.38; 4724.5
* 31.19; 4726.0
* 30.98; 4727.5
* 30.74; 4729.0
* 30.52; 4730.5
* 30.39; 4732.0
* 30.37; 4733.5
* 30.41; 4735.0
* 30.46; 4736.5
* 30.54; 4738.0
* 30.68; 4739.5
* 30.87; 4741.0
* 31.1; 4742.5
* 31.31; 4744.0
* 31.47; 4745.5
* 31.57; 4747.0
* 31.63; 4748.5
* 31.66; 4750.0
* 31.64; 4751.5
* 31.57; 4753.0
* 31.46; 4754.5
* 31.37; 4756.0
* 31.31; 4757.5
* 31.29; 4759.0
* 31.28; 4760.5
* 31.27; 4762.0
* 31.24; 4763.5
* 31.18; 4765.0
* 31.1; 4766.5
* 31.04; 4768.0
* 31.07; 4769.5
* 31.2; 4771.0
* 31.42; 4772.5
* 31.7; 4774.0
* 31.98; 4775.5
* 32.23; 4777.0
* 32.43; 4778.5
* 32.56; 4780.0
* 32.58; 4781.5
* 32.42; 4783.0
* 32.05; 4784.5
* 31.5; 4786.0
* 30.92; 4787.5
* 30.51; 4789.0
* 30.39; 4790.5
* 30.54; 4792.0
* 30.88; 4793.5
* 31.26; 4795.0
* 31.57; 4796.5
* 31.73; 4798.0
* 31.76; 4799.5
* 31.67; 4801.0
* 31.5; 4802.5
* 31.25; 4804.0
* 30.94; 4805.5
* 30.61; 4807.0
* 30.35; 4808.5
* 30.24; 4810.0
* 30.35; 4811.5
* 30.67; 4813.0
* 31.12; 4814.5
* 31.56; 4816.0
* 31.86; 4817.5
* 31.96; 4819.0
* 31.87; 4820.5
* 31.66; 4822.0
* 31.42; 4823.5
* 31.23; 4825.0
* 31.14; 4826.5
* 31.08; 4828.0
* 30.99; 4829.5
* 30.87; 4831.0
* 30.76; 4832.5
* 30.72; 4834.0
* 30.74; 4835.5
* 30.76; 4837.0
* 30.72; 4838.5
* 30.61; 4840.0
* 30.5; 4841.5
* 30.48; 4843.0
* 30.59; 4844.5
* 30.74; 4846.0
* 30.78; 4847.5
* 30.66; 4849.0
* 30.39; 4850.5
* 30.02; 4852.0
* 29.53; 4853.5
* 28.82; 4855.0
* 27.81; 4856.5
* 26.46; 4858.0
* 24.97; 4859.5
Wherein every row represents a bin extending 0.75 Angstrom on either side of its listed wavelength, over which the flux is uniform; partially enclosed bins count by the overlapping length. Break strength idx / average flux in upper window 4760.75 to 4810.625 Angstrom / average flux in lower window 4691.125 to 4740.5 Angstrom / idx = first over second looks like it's 1.0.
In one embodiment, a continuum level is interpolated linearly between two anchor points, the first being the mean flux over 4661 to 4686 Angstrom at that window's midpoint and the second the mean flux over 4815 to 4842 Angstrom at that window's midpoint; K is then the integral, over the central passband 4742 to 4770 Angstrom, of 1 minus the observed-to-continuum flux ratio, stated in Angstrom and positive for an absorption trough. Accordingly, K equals -0.3 Angstrom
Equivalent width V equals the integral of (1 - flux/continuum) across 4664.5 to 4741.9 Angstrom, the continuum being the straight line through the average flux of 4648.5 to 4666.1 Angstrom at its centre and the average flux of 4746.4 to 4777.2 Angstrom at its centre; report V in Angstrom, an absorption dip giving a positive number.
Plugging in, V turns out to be 1.31 Angstrom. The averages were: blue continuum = 31.6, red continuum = 31.4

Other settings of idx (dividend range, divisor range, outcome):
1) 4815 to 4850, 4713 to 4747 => 1.00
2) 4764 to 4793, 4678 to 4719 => 1.01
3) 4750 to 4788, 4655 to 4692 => 1.01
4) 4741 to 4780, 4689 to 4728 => 1.02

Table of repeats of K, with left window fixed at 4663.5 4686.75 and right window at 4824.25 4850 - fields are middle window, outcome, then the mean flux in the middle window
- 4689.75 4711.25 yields 0.2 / 30.7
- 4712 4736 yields -0.1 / 31.1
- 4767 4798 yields -0.7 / 31.5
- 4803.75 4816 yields 0.0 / 30.7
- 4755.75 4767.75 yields -0.1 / 31.2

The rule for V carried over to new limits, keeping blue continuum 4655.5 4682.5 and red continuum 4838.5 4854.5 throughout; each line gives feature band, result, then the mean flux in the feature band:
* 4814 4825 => -0.4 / 31.6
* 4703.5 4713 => 0.2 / 30.2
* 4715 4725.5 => -0.3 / 31.6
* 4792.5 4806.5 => -0.4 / 31.4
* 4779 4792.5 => -0.4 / 31.5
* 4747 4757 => -0.3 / 31.6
